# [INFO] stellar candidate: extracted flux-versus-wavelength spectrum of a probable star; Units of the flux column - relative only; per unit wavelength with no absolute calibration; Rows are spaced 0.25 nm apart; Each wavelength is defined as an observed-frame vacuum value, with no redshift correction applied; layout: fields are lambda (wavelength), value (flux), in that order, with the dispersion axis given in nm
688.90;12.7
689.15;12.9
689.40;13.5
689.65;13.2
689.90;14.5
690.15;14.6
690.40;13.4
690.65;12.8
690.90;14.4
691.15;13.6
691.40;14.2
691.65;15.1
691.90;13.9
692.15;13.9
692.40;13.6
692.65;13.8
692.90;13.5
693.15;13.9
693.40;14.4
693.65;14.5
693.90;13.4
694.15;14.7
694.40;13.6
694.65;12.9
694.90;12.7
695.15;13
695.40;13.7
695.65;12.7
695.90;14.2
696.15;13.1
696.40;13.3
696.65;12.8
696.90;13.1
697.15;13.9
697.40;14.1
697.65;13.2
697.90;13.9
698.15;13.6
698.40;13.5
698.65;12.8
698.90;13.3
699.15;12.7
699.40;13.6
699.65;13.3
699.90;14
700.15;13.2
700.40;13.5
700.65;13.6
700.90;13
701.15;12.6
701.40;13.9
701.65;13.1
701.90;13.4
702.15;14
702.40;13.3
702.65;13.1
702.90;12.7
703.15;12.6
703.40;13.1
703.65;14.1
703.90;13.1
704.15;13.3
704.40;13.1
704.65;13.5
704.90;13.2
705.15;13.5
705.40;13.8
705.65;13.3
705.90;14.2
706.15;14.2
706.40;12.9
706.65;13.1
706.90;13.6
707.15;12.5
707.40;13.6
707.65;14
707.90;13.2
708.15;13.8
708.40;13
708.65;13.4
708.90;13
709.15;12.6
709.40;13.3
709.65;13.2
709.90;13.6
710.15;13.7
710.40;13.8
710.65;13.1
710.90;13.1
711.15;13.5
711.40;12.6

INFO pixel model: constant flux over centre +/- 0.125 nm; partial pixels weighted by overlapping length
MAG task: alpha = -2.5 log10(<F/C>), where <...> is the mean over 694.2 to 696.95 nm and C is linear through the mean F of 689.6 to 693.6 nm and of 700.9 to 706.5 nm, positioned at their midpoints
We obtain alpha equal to 0.042 mag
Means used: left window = 13.9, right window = 13.4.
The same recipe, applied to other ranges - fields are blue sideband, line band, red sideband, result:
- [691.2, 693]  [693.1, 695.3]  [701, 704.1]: 0.014 mag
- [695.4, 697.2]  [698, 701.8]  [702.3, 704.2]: -0.007 mag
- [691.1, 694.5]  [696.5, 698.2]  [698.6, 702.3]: 0.009 mag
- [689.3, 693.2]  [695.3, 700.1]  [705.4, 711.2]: 0.023 mag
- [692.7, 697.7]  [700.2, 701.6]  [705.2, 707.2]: 0.017 mag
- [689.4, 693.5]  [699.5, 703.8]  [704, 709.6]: 0.018 mag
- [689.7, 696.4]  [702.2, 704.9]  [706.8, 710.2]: 0.020 mag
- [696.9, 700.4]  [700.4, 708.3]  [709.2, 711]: 0.004 mag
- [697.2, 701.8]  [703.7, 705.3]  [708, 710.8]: 0.002 mag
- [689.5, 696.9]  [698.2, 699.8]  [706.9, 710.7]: 0.027 mag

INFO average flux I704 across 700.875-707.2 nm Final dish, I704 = 13.3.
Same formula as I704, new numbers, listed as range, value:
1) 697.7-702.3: 13.4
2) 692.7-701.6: 13.5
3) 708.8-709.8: 13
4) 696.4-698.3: 13.5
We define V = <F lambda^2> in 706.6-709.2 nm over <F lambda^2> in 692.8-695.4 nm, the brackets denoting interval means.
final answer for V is 1.0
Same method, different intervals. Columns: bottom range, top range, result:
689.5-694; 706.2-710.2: 1.00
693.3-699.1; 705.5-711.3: 1.03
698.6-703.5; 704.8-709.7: 1.03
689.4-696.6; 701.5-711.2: 1.01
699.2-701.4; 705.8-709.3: 1.02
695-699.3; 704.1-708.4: 1.03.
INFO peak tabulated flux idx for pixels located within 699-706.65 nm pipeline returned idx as 14.2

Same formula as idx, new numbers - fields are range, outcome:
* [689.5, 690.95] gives 14.6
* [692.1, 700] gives 14.7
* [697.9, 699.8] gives 13.6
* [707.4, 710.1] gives 14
